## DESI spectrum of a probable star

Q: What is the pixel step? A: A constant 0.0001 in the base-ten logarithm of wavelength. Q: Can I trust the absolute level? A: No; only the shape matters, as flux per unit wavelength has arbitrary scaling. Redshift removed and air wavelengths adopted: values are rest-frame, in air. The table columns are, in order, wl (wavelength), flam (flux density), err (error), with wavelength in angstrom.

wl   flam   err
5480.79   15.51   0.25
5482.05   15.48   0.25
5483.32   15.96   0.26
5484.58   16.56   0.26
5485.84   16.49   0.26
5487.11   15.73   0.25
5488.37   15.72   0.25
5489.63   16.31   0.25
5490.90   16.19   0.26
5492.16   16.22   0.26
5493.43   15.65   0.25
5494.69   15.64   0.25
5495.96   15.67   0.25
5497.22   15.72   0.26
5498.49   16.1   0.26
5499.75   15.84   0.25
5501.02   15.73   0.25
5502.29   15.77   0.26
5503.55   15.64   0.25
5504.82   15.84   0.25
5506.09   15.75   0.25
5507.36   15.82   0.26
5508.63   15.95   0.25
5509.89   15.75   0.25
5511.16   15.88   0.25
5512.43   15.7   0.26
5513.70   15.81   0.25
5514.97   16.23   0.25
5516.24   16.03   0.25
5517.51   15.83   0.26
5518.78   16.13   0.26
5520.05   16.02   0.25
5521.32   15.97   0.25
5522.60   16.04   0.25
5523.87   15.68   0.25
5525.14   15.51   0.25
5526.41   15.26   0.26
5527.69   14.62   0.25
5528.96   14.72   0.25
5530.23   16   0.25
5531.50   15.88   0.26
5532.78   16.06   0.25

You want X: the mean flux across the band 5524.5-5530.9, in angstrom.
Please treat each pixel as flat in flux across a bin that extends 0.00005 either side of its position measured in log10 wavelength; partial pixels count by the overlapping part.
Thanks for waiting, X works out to 15.2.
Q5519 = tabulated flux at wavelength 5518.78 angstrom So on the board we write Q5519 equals 16.13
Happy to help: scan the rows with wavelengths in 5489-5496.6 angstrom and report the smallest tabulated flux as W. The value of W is 15.64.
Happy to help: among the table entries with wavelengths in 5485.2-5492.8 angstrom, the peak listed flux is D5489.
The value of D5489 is 16.49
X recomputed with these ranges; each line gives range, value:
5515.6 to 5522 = 16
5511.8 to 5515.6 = 15.9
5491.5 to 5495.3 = 15.9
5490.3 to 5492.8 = 16.2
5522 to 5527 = 15.6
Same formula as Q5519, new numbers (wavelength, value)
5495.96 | 15.67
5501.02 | 15.73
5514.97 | 16.23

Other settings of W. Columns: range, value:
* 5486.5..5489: 15.72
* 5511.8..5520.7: 15.7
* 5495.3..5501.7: 15.67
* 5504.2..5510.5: 15.75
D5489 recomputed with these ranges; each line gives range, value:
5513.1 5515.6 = 16.23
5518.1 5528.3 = 16.13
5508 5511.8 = 15.95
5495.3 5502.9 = 16.1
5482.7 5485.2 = 16.56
